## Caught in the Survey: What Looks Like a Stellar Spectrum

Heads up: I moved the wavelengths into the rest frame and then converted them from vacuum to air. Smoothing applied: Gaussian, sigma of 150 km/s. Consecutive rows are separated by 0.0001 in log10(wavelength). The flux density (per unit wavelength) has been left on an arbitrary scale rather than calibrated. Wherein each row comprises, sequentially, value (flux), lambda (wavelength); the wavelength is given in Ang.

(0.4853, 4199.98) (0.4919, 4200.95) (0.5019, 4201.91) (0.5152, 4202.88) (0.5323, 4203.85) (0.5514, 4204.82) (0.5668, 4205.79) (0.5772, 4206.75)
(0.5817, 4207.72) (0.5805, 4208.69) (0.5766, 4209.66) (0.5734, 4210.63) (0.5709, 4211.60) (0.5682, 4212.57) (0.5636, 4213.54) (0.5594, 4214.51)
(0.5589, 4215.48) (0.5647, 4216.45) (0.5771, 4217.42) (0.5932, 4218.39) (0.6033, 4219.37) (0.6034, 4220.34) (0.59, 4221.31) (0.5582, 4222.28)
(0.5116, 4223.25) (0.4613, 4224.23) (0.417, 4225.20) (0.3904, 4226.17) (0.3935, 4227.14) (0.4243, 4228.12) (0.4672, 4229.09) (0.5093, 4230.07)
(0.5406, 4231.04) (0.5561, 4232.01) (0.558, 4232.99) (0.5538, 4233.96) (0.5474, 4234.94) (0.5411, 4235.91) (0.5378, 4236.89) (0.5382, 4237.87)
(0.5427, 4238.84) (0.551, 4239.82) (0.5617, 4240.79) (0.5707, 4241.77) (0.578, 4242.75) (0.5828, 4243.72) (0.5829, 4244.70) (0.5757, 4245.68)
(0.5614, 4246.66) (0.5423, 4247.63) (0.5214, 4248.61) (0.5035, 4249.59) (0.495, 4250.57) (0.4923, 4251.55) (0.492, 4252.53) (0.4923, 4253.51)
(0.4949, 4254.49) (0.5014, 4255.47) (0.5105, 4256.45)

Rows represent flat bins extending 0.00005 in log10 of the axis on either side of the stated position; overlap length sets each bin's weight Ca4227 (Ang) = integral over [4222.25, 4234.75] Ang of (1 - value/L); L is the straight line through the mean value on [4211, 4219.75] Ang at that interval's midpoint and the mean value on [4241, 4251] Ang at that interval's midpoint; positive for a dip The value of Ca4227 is 1.7 Ang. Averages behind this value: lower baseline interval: 0.573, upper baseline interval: 0.552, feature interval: 0.487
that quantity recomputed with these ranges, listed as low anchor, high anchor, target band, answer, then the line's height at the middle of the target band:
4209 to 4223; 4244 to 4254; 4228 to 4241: 0.3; 0.548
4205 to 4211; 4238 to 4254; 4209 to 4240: 1.4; 0.56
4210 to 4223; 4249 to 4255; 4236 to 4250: -1.0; 0.515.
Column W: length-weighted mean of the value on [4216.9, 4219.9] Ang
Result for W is 0.59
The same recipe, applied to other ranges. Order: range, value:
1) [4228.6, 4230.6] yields 0.49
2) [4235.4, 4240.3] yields 0.542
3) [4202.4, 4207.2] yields 0.549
